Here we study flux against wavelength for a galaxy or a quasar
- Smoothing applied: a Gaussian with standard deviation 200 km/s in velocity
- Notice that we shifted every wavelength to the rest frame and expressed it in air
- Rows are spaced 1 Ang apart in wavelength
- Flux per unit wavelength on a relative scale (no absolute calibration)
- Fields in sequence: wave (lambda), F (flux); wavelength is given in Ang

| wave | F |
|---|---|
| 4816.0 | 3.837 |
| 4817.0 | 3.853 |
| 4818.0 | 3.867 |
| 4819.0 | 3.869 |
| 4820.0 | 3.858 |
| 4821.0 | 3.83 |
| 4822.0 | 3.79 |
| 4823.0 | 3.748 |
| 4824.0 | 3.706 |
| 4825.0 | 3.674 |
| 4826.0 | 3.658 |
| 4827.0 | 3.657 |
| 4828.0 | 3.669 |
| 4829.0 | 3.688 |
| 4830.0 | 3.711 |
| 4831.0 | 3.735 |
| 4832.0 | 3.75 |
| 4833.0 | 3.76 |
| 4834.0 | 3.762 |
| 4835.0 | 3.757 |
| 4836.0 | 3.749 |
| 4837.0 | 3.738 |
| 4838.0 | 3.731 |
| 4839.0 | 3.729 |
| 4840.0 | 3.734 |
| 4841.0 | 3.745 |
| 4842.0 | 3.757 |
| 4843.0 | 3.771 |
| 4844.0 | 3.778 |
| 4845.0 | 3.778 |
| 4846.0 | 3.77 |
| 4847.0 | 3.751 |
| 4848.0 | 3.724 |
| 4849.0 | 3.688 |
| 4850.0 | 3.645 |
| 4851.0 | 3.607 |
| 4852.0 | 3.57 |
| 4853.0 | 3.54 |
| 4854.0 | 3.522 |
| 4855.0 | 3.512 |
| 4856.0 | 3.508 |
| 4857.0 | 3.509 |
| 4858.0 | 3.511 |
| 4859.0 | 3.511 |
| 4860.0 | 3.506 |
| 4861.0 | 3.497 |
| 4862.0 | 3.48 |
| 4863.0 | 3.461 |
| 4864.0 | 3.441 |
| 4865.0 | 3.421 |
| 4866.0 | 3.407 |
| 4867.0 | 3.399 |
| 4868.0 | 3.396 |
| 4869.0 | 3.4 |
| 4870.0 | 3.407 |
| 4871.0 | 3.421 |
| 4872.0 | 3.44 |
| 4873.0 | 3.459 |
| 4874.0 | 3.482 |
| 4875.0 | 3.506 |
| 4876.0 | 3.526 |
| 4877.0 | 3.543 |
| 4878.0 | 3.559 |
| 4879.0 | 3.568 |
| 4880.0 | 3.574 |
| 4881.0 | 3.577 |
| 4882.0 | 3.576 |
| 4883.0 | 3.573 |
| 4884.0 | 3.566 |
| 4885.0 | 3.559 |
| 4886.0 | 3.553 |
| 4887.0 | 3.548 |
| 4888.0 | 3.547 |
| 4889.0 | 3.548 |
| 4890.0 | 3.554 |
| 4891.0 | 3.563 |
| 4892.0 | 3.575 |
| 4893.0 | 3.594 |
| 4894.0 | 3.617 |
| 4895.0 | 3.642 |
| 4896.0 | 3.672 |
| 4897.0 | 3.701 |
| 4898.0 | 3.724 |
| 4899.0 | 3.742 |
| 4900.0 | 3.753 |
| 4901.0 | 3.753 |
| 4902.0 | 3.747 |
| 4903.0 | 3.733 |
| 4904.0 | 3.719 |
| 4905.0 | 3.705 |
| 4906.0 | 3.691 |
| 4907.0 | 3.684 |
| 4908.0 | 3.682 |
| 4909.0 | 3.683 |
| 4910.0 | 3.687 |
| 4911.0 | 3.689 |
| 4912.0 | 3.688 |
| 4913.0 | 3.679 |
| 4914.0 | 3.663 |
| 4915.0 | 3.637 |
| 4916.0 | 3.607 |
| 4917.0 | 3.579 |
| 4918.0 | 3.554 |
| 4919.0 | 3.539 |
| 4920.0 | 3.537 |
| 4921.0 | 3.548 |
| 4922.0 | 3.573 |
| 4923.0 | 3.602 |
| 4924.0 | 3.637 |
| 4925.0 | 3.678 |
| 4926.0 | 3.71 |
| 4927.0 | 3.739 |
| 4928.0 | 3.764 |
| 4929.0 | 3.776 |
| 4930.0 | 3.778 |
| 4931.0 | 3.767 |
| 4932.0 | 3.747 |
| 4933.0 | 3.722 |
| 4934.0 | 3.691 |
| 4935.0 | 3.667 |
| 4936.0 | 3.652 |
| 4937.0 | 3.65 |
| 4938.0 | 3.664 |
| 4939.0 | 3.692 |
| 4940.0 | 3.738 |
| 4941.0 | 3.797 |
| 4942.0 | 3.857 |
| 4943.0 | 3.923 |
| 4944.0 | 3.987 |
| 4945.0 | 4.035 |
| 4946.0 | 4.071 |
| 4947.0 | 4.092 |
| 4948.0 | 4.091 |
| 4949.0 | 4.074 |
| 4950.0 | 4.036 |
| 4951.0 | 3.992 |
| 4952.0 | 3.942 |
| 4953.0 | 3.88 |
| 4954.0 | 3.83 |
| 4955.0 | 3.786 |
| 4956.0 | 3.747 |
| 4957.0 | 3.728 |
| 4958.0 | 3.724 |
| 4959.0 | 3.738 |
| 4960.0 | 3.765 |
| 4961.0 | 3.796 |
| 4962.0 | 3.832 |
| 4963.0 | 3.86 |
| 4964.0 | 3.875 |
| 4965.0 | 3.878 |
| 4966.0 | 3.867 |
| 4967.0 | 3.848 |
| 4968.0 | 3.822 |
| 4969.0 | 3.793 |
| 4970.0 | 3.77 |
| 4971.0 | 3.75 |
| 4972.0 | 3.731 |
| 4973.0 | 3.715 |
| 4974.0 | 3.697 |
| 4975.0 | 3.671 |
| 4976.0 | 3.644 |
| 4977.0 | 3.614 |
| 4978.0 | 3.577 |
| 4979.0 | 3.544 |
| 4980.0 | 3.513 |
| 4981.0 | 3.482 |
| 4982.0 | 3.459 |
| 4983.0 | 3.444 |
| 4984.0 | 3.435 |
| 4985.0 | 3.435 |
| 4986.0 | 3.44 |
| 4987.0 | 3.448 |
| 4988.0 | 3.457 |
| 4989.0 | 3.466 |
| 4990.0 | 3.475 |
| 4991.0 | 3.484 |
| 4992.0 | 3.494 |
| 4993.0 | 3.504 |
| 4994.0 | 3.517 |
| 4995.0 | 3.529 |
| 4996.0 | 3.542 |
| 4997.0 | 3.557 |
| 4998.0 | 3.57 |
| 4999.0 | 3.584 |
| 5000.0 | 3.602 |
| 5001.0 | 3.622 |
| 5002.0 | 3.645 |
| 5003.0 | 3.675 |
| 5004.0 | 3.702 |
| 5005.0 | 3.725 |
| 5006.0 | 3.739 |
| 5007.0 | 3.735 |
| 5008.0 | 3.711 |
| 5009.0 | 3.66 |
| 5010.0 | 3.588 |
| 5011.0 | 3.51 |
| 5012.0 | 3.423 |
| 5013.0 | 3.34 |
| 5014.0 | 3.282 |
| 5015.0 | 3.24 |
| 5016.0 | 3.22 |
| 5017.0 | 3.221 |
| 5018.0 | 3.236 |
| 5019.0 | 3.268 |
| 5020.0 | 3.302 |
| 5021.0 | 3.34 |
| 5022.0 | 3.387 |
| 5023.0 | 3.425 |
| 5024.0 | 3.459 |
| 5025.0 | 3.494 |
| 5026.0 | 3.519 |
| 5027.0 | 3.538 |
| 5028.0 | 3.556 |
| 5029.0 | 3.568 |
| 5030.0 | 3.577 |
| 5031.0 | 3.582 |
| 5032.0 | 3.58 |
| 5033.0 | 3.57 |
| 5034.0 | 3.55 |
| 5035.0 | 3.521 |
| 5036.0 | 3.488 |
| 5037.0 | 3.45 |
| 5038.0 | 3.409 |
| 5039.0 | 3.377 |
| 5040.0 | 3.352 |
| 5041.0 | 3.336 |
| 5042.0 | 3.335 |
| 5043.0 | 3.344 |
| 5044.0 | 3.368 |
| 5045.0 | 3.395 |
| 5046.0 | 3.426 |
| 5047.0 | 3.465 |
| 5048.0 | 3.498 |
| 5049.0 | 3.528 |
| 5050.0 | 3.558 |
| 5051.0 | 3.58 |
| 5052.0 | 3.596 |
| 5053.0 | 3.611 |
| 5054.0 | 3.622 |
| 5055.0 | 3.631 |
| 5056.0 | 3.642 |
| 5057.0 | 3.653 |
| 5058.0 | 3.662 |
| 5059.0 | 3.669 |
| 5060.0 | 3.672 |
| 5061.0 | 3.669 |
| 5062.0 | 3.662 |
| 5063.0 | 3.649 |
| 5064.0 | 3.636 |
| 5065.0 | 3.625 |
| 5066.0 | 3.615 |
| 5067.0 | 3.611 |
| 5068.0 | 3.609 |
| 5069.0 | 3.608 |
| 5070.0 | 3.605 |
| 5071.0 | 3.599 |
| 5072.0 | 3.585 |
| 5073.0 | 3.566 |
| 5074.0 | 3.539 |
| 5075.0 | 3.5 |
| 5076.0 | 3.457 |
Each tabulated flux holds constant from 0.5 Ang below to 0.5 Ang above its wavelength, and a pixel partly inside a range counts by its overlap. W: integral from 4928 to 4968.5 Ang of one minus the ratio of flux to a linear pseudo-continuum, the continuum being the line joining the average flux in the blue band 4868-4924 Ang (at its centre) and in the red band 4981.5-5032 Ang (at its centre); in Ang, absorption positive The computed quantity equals -3.2 Ang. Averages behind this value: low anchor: 3.6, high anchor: 3.5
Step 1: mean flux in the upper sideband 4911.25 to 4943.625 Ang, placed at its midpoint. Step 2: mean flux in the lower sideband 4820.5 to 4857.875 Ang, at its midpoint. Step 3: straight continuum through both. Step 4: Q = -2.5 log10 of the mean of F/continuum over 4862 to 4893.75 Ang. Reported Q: 0.05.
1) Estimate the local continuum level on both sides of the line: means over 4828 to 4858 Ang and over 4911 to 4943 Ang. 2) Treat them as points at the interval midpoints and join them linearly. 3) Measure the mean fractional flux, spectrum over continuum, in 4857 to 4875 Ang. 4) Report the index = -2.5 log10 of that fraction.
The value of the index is 0.07 mag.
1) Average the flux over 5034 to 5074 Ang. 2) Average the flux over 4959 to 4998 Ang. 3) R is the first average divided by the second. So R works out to 1.0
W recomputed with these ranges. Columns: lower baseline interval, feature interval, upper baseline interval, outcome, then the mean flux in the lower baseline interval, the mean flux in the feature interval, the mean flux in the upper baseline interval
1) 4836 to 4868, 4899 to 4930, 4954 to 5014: -0.5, 3.6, 3.67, 3.63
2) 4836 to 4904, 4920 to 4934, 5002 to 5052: -0.6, 3.59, 3.69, 3.48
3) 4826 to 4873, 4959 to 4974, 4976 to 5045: -1.2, 3.61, 3.8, 3.49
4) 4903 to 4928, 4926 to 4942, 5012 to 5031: -0.5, 3.65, 3.73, 3.39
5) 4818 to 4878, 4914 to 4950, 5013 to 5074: -1.8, 3.62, 3.75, 3.5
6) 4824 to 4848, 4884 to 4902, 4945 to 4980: 0.7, 3.73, 3.63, 3.82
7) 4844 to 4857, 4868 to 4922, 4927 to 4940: 1.2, 3.64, 3.6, 3.72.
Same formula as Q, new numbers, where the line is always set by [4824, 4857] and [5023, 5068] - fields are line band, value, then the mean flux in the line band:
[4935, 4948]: -0.07 mag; 3.85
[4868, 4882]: 0.05 mag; 3.5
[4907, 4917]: -0.01 mag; 3.66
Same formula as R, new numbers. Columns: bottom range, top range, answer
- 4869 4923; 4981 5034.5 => 0.97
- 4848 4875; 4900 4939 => 1.05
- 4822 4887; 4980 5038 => 0.97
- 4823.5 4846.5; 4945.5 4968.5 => 1.04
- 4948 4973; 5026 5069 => 0.92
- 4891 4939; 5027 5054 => 0.95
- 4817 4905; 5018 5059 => 0.96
